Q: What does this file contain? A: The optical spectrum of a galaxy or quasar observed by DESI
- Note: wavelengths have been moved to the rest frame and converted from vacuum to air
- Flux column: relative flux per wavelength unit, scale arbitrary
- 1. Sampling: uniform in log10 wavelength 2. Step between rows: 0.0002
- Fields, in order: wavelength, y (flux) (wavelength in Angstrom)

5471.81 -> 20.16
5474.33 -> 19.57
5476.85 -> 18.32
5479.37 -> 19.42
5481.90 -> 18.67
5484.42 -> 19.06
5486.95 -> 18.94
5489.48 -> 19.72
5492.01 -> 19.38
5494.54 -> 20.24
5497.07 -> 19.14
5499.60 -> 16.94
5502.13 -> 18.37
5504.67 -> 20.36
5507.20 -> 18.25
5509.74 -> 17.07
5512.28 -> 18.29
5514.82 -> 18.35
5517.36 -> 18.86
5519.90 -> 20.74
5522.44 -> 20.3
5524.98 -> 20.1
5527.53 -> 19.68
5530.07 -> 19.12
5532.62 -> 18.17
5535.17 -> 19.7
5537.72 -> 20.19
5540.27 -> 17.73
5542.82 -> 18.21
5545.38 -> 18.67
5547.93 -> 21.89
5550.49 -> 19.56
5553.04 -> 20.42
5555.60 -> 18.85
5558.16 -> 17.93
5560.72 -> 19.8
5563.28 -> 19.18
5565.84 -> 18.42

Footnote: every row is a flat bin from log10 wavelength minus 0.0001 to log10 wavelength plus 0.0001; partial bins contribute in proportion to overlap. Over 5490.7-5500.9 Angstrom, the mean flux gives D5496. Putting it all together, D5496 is 18.9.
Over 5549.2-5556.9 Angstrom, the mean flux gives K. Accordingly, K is 19.6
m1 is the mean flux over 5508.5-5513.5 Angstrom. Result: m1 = 17.7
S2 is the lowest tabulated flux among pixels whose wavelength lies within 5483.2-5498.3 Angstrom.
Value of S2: 18.94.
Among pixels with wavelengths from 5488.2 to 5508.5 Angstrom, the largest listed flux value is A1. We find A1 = 20.36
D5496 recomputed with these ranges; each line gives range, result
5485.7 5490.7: 19.3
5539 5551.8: 19.2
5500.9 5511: 18.5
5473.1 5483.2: 19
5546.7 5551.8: 20.7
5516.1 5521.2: 19.8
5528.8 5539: 19.3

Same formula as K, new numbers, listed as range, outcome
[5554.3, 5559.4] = 18.4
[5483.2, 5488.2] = 19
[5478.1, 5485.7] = 19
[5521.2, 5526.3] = 20.2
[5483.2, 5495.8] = 19.5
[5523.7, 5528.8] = 19.9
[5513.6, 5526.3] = 19.7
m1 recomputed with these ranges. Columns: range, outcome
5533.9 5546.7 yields 18.9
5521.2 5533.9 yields 19.5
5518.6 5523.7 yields 20.5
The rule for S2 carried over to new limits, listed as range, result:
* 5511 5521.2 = 18.29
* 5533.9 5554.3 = 17.73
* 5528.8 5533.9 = 18.17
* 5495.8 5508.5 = 16.94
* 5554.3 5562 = 17.93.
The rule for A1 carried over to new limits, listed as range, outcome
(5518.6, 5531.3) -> 20.74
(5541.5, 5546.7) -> 18.67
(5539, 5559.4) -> 21.89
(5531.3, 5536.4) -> 19.7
